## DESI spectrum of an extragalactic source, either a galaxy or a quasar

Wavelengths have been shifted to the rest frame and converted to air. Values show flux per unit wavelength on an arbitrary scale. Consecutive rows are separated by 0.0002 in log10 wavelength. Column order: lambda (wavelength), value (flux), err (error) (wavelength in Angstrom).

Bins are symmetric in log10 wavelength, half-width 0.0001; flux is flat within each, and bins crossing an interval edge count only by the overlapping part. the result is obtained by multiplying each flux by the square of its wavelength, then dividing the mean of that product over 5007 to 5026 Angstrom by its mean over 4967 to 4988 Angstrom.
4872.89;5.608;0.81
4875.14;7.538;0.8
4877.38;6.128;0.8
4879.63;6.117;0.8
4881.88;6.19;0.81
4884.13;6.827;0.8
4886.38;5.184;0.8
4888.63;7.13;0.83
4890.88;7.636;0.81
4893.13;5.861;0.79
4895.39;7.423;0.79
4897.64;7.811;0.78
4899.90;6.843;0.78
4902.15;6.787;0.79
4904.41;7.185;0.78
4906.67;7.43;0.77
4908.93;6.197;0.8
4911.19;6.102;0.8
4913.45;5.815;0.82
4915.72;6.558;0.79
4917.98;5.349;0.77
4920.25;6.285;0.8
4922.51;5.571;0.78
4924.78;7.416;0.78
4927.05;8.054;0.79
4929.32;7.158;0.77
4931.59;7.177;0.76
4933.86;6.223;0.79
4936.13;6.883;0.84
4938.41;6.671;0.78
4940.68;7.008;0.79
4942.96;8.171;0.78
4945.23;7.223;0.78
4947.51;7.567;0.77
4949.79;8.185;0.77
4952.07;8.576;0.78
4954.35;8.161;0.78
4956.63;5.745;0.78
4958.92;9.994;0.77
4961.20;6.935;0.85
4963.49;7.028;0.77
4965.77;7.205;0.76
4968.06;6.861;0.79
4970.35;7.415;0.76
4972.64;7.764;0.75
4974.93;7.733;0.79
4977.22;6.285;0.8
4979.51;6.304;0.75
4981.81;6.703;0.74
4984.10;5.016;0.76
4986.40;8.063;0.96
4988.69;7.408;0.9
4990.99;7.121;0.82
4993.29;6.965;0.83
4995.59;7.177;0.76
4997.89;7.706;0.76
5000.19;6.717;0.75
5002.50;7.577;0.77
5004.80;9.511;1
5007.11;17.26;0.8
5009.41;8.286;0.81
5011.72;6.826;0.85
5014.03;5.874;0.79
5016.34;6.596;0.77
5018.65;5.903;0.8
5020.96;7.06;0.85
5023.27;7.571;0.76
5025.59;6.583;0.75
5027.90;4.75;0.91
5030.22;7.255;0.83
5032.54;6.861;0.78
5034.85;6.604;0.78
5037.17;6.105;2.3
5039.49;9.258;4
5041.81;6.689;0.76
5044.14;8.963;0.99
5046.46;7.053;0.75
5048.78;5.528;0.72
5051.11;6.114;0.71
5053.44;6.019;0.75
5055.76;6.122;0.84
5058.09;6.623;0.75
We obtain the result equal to 1.11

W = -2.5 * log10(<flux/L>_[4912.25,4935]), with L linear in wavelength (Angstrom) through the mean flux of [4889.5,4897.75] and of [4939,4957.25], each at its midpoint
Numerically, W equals 0.13 mag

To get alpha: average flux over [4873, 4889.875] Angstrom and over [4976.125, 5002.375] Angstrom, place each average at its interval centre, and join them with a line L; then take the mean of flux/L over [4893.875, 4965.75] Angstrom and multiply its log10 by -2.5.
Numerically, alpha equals -0.07 mag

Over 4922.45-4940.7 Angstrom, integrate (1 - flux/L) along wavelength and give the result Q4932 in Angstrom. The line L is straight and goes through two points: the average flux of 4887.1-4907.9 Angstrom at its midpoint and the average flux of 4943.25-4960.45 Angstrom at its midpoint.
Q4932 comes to 1.5 Angstrom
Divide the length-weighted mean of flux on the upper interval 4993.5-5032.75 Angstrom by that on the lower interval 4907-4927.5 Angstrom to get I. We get 1.20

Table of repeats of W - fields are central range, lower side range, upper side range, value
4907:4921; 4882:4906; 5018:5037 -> 0.116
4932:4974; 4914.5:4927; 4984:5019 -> -0.066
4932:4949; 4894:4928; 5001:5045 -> -0.027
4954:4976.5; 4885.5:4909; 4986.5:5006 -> -0.010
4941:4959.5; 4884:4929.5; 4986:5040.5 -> -0.119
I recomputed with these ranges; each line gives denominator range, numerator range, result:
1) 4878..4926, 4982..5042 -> 1.13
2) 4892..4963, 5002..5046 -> 1.09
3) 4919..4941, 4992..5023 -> 1.16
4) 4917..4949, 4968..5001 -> 1.01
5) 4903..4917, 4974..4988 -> 1.02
